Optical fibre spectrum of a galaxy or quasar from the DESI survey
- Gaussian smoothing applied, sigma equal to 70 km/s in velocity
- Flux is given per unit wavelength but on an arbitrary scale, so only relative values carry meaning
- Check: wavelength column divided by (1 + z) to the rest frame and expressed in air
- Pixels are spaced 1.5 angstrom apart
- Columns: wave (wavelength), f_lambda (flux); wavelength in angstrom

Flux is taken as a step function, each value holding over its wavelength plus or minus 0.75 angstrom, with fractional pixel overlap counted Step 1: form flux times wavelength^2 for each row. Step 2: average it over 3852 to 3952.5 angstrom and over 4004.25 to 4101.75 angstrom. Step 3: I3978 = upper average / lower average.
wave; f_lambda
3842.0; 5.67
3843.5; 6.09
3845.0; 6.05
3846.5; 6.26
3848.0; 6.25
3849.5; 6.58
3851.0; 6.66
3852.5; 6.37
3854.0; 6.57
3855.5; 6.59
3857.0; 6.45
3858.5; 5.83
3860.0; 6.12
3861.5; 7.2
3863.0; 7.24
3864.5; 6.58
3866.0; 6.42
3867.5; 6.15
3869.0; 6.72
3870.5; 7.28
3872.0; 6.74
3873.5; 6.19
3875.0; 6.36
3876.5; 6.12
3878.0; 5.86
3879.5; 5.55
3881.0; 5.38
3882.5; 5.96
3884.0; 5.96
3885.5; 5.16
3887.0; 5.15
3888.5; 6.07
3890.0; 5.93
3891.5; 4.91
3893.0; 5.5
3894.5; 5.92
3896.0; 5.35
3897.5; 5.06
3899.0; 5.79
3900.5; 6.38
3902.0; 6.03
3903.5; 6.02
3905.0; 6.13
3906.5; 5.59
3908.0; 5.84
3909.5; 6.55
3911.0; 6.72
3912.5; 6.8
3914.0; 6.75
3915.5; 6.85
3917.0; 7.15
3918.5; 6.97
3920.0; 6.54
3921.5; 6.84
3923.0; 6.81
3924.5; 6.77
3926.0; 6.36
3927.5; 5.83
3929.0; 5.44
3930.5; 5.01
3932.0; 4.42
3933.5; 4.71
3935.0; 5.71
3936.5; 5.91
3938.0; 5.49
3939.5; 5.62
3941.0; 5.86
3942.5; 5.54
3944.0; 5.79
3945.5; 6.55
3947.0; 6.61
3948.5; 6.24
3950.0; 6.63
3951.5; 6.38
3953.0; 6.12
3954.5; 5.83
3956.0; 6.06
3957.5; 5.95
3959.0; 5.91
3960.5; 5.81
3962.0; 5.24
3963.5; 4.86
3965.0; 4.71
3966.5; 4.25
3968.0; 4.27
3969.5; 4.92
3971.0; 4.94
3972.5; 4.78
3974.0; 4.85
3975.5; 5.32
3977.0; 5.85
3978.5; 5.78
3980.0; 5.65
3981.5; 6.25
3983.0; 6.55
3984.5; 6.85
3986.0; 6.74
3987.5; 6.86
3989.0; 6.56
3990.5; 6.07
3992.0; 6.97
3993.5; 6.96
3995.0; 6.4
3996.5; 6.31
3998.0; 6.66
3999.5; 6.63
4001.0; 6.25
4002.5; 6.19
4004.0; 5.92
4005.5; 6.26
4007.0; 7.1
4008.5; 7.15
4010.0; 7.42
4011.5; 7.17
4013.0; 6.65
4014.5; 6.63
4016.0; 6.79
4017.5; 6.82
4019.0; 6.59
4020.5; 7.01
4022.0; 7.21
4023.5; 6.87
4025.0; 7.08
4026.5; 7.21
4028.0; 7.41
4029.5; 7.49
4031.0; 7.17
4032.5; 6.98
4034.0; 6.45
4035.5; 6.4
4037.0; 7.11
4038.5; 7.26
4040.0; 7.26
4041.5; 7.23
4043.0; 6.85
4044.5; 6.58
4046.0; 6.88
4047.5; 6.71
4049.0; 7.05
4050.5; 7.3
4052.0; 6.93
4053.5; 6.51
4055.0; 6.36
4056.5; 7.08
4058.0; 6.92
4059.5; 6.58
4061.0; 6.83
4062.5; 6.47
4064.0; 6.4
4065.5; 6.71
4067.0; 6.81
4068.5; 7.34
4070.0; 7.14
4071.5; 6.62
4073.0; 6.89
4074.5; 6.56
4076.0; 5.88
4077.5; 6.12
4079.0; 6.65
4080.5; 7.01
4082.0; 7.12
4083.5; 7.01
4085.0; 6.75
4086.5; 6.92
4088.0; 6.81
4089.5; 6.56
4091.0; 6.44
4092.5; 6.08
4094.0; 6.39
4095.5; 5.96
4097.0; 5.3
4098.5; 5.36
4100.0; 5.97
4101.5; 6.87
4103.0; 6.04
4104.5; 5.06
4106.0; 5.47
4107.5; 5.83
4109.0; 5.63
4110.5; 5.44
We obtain 1.2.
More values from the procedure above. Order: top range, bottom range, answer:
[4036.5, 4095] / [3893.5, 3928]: 1.16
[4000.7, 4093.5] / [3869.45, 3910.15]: 1.25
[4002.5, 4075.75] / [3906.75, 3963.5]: 1.19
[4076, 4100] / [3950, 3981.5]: 1.25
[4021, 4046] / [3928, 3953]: 1.28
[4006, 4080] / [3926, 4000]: 1.23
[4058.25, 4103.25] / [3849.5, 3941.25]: 1.17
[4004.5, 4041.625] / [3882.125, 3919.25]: 1.23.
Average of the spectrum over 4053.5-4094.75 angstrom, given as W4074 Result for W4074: 6.68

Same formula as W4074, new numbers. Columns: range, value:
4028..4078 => 6.83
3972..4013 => 6.37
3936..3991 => 5.77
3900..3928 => 6.48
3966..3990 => 5.67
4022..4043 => 7.07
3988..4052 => 6.83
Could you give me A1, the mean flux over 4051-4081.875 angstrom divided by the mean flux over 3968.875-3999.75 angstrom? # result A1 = 1.10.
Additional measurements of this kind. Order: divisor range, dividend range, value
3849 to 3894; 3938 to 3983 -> 0.91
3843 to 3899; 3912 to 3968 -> 0.97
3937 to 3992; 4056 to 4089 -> 1.17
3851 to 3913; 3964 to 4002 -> 0.96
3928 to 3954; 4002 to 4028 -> 1.19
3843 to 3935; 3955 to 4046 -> 1.04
